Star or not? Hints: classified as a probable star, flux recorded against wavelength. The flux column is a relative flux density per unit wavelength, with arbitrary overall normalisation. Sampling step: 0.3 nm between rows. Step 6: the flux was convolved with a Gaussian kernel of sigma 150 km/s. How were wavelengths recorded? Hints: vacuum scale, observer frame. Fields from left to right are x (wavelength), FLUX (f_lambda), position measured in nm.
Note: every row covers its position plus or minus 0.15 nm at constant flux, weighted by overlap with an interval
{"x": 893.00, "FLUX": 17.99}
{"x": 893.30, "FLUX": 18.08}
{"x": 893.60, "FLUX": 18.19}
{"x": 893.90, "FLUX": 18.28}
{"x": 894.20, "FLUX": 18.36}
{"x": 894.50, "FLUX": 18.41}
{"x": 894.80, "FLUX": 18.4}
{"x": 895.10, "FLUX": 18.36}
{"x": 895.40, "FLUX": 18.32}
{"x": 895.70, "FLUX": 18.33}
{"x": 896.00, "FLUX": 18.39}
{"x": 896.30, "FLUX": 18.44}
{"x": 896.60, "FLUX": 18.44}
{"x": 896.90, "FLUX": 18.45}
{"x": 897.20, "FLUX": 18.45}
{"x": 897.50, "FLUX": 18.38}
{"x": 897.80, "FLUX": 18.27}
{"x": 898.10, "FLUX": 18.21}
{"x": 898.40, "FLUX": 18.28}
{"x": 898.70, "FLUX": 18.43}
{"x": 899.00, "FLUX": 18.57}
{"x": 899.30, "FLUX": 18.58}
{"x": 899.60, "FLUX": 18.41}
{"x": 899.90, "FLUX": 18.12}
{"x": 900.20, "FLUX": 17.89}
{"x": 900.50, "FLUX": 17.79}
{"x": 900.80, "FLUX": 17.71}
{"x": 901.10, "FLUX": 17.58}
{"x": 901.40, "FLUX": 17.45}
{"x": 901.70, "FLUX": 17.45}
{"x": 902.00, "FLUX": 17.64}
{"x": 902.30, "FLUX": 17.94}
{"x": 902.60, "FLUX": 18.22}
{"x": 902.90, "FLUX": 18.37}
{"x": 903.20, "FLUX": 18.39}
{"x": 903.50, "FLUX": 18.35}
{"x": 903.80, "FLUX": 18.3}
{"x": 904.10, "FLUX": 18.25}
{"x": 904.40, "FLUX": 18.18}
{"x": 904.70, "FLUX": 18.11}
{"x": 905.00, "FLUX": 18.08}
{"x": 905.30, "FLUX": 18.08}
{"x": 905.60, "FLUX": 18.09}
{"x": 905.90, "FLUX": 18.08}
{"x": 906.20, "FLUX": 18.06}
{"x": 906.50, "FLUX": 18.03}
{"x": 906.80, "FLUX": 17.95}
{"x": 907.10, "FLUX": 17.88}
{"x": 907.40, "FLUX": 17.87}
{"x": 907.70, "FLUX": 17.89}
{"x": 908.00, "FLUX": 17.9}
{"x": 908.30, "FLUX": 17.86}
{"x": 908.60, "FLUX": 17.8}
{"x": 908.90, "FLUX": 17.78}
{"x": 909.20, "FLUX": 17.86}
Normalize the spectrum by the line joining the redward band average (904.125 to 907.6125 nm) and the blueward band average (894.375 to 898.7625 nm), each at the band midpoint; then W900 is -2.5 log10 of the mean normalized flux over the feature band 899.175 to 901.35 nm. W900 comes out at 0.02 mag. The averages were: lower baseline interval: 18.4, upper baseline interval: 18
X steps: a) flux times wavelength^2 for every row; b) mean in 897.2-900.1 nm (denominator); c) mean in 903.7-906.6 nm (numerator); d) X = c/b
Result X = 1.00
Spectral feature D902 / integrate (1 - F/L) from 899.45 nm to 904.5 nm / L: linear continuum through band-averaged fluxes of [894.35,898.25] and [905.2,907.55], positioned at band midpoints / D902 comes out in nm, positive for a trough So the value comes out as 0.05 nm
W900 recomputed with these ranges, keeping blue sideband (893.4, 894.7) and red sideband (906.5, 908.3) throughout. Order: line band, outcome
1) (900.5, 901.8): 0.03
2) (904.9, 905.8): -0.01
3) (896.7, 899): -0.01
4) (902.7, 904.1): -0.02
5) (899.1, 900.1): -0.01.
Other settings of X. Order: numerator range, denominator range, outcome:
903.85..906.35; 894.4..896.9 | 1.01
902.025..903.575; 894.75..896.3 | 1.01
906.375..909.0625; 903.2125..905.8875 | 0.99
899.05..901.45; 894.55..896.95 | 0.99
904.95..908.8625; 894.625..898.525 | 1.00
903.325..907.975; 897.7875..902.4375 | 1.02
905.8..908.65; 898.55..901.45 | 1.01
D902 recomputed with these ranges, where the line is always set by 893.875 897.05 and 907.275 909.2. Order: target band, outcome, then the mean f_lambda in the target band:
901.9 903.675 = -0.01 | 18.2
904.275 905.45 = -0.01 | 18.1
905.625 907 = -0.01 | 18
